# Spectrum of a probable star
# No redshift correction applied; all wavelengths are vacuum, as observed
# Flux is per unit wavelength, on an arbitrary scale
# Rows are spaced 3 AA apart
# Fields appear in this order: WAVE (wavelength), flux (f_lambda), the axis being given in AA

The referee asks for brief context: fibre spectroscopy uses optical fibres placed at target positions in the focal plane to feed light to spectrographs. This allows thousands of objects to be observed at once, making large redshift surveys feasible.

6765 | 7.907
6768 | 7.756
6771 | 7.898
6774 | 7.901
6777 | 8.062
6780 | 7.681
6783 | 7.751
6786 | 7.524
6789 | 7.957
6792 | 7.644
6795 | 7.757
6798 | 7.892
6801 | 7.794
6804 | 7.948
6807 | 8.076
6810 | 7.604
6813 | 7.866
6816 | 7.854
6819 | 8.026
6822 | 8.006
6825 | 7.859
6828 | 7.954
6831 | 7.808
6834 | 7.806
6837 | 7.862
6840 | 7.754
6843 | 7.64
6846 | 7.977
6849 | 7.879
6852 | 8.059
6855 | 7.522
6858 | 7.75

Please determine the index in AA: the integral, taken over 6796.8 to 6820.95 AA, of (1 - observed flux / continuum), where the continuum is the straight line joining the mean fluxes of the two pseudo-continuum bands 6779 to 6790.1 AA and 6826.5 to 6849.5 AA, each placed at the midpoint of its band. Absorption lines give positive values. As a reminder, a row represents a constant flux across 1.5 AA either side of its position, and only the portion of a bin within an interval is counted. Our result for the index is -0.35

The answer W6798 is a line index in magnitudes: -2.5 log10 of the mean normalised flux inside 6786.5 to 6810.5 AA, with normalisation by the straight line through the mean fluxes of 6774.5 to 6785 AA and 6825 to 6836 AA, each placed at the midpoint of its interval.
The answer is 0.00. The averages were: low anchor 7.82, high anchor 7.86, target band 7.83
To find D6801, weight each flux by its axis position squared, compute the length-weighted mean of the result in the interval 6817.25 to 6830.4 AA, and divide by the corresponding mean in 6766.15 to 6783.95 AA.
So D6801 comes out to 1.03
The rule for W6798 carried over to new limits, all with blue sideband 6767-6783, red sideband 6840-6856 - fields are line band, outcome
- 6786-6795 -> 0.01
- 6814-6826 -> -0.01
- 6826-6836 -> 0.00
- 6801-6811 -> -0.01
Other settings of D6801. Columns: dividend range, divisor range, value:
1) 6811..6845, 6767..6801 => 1.02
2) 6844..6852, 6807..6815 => 1.03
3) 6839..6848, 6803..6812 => 1.00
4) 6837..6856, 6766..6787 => 1.02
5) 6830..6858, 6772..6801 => 1.02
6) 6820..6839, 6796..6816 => 1.01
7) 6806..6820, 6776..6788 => 1.03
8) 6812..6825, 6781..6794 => 1.04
